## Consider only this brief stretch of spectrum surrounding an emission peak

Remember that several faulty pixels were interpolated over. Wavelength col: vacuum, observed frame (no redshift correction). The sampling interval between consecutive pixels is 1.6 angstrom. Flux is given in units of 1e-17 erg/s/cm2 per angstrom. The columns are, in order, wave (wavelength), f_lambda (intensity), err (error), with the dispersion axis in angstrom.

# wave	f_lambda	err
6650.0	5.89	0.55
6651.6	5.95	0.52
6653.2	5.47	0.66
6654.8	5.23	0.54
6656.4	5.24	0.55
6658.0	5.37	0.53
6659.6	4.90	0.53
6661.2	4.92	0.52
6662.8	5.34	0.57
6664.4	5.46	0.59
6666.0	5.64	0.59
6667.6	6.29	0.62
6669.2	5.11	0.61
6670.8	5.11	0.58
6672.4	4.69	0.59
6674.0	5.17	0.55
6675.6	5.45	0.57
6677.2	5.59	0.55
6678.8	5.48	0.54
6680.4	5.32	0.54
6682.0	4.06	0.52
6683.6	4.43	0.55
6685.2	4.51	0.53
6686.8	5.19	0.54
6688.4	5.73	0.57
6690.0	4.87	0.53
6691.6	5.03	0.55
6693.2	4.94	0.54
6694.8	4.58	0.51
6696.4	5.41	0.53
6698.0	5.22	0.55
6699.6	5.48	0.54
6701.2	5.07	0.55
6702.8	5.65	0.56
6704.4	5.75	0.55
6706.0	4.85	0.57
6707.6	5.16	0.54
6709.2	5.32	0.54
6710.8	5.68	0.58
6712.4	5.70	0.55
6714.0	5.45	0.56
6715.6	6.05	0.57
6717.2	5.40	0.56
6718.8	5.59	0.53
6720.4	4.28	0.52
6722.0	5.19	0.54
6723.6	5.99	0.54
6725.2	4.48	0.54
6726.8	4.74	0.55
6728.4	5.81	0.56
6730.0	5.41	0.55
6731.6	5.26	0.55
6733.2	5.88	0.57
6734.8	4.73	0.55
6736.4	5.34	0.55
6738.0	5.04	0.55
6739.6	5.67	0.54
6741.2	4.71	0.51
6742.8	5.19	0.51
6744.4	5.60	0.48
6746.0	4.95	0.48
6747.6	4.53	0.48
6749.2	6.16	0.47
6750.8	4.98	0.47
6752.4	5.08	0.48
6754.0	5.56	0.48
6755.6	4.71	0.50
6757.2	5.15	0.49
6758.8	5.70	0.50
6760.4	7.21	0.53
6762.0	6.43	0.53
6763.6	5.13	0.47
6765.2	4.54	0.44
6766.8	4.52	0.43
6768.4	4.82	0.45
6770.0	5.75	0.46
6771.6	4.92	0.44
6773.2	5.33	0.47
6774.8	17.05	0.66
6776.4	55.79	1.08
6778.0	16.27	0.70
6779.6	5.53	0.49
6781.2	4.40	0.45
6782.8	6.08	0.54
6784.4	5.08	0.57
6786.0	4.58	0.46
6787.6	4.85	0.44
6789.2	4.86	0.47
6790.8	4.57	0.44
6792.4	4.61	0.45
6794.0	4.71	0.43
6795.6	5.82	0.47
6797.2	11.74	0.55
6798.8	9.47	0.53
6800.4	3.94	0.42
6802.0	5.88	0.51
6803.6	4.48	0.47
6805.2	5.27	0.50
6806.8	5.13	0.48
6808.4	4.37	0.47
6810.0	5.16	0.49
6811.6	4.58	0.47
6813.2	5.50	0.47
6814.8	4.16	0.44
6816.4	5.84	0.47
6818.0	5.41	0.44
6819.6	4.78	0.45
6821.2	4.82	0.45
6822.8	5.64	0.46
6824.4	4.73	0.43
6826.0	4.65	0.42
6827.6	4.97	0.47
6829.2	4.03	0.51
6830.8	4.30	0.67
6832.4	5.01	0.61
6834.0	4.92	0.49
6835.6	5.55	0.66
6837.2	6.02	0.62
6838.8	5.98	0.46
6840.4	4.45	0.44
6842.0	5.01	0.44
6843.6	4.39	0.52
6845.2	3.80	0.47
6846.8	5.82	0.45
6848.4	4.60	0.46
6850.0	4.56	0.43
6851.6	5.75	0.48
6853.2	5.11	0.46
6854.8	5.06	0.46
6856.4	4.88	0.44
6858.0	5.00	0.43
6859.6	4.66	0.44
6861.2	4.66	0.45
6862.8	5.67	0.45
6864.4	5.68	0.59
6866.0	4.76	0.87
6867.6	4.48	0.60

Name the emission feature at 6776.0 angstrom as H-alpha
